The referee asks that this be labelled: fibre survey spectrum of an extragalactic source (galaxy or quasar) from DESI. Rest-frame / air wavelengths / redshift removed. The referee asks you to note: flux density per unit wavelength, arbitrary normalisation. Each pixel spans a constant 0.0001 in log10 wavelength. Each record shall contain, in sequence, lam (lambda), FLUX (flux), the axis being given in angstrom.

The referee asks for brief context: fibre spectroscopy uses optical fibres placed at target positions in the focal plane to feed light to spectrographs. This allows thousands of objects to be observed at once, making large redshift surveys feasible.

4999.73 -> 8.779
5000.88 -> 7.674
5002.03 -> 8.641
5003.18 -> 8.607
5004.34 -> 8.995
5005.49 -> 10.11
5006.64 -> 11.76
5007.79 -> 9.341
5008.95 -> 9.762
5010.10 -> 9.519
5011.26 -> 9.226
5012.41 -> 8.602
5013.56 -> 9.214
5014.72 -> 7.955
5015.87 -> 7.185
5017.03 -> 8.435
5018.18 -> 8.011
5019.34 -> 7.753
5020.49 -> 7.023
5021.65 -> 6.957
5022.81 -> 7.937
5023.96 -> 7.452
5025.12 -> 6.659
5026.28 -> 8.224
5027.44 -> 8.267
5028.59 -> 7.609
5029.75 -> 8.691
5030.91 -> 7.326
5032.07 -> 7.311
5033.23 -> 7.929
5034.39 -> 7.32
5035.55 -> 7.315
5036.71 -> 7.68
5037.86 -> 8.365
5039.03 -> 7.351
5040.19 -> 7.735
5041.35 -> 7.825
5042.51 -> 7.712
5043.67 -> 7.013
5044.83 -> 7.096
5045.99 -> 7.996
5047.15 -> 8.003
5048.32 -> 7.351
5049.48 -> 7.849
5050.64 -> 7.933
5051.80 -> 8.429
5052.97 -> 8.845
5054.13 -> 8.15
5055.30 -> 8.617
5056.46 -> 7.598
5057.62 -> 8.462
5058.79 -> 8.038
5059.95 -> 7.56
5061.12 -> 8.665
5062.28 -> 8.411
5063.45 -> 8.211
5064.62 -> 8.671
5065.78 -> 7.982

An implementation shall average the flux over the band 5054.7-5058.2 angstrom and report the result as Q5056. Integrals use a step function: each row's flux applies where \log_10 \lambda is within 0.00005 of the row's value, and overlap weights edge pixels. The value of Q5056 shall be 8.23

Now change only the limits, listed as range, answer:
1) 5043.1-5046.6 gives 7.39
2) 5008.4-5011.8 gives 9.5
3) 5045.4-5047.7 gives 8.01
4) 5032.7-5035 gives 7.61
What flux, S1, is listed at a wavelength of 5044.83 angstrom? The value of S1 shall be 7.096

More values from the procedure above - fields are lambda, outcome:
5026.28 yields 8.224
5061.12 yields 8.665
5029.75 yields 8.691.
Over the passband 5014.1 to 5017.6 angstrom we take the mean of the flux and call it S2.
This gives 7.86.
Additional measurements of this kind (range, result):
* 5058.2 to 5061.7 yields 8.08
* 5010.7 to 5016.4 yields 8.46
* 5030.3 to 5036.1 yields 7.44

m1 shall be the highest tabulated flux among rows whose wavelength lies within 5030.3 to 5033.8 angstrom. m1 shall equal 7.929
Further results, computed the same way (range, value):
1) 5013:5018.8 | 9.214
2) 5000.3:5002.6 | 8.641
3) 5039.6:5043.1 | 7.825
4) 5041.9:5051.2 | 8.003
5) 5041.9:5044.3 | 7.712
